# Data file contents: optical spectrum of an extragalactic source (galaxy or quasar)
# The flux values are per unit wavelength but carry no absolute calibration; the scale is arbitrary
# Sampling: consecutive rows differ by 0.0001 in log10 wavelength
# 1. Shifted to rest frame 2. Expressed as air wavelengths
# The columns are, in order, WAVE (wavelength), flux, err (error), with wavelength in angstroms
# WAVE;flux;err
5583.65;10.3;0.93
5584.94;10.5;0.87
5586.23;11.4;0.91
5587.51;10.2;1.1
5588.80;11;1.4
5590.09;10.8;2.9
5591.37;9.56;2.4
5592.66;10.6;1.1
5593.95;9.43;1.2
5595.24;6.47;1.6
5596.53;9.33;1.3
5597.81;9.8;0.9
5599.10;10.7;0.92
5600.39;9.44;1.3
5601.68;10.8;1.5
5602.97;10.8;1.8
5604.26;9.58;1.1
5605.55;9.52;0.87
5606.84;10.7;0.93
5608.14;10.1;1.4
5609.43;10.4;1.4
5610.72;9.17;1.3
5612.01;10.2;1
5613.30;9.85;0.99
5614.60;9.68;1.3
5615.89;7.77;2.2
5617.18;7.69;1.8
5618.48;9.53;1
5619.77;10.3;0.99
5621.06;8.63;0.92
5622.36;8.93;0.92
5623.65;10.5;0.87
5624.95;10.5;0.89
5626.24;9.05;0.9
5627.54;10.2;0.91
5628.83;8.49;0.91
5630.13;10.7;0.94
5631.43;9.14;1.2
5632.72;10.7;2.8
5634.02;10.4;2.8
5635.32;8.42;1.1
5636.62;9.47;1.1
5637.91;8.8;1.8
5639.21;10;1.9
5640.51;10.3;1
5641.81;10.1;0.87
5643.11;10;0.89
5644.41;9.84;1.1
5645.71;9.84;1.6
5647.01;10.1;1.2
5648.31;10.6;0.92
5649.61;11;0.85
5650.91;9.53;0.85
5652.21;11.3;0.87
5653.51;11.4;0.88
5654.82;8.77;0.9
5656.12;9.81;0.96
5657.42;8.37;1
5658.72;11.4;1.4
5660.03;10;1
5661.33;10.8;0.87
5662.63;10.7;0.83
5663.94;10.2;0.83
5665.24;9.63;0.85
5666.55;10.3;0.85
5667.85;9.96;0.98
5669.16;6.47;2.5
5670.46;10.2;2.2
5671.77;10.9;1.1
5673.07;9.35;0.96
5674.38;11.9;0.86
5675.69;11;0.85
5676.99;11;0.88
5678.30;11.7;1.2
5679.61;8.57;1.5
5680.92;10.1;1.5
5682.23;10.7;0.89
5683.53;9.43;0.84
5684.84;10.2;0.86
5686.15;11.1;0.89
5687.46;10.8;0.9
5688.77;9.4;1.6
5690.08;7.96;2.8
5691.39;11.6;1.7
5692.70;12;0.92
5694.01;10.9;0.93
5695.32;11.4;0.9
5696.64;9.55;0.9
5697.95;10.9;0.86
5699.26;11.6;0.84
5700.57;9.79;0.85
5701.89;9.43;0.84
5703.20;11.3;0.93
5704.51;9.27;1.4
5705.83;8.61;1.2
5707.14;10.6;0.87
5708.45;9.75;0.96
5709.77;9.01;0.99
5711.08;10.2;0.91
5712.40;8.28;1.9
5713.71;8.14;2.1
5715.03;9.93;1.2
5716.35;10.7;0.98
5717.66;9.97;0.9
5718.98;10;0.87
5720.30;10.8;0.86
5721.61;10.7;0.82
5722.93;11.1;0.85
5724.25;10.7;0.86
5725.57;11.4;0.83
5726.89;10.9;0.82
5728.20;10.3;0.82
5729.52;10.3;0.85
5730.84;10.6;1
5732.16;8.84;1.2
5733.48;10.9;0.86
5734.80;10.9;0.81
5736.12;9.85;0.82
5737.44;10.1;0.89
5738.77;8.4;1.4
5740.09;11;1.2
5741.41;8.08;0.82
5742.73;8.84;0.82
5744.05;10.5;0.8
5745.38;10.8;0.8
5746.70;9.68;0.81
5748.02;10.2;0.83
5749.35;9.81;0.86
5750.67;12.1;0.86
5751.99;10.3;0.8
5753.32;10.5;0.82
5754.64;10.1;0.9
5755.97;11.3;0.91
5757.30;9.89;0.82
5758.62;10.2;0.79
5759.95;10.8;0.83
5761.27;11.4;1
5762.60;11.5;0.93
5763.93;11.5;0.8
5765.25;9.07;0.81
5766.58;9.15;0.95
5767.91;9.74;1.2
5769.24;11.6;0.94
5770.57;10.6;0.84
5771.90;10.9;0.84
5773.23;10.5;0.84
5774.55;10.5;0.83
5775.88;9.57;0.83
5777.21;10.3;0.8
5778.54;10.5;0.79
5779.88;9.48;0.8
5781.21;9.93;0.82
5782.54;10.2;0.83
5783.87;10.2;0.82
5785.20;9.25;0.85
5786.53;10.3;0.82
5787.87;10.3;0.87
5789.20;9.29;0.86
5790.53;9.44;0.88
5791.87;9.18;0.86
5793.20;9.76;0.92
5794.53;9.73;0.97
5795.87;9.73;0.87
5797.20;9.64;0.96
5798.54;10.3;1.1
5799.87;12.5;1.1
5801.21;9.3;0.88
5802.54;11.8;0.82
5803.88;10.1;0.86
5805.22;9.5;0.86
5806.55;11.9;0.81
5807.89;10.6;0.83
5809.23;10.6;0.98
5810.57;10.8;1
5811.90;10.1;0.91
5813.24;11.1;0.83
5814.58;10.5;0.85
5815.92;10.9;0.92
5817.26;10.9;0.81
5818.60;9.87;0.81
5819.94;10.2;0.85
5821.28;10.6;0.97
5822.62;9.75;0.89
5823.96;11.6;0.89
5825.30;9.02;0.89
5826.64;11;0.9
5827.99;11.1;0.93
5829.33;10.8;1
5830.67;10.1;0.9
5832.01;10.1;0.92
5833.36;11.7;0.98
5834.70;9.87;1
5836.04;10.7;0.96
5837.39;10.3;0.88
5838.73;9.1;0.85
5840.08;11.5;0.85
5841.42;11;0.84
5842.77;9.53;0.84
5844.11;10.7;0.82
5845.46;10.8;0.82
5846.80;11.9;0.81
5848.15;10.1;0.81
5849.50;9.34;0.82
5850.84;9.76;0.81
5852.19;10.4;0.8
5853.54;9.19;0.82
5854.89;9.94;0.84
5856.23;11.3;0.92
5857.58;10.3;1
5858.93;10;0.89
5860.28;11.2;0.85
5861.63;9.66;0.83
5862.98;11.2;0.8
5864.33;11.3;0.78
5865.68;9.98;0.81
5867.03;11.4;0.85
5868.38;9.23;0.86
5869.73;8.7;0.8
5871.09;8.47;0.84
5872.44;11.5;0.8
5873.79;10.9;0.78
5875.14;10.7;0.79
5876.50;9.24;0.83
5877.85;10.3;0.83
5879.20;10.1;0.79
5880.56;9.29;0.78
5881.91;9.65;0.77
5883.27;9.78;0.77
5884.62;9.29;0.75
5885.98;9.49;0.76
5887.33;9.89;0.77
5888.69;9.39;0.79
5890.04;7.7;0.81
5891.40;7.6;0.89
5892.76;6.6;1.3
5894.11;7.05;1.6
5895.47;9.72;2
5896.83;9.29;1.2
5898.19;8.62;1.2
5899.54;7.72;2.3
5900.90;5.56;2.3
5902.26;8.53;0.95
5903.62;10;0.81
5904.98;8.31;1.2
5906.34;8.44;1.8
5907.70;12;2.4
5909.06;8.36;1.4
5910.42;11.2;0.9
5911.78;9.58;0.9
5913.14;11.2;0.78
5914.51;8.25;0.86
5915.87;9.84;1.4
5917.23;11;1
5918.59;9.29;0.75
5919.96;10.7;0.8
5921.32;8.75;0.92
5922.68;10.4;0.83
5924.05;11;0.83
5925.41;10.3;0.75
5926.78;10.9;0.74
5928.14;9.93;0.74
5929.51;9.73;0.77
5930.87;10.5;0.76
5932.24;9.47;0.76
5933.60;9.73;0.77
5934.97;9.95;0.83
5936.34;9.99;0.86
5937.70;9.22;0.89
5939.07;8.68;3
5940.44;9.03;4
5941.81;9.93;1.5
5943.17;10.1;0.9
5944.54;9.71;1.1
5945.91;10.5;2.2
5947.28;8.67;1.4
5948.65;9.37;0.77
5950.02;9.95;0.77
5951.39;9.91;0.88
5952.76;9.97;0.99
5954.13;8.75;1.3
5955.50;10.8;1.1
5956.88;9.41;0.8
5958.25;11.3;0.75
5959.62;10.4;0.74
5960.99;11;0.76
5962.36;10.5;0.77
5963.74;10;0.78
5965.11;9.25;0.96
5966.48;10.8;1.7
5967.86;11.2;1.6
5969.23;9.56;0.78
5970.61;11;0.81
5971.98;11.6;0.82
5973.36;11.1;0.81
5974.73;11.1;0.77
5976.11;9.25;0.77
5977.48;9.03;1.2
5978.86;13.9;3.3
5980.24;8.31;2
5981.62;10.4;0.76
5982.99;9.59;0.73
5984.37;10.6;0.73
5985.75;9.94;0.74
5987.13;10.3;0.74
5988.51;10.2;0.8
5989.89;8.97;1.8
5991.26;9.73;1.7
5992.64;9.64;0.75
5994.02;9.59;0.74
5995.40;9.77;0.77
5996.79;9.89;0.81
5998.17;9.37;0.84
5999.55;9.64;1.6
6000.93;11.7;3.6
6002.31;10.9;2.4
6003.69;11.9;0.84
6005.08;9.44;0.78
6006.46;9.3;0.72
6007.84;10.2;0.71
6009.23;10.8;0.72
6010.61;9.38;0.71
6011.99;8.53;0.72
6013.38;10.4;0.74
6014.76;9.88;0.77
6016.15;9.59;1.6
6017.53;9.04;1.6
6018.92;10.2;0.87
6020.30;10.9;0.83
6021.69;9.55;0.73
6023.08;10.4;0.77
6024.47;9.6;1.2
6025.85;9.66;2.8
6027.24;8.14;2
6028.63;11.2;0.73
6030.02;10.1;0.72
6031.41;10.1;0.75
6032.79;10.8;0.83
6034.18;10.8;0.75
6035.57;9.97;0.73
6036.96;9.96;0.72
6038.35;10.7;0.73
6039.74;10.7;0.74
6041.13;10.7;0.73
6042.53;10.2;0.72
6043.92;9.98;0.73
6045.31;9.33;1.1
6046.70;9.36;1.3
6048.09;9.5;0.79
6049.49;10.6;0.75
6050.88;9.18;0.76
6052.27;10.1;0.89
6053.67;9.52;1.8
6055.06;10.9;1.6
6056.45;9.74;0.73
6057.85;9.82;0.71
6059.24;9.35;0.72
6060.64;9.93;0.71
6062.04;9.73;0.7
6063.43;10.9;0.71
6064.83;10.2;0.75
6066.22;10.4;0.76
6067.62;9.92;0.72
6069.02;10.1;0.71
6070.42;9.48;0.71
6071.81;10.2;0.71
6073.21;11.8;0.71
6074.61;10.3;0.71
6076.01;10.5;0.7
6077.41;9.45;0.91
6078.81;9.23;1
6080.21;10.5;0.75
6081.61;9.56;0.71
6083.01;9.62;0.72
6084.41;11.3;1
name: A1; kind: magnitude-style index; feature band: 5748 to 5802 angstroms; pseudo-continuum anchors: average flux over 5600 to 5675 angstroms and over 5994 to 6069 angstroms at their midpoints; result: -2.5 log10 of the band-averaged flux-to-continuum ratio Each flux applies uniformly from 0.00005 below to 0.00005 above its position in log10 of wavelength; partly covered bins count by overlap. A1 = -0.04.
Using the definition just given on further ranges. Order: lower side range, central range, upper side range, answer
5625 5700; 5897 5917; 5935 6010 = 0.11 mag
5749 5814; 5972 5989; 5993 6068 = -0.03 mag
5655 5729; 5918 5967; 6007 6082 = 0.01 mag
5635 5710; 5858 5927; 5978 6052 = 0.06 mag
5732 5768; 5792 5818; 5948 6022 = -0.03 mag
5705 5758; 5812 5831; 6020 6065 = -0.05 mag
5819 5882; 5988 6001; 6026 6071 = 0.04 mag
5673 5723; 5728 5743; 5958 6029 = 0.04 mag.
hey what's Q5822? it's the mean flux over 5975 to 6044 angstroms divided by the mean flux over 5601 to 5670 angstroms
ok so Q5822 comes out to 1.0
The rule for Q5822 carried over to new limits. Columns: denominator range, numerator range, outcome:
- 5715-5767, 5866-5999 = 0.94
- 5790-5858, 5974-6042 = 0.97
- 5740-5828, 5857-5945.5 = 0.93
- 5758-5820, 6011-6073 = 0.97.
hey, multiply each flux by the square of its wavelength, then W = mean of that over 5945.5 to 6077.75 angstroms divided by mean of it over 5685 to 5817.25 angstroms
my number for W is 1.1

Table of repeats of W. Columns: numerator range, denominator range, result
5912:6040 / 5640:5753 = 1.09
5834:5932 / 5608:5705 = 1.06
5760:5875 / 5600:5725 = 1.09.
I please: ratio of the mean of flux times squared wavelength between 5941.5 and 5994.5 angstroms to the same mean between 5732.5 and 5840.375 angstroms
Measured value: 1.0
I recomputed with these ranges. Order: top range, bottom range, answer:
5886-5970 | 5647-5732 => 1.02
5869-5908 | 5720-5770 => 0.92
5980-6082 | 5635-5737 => 1.11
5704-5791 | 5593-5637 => 1.11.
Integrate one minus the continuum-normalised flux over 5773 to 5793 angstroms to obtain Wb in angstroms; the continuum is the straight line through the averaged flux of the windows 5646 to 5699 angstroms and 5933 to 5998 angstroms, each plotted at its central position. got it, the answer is 0.54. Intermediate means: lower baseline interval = 10.3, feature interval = 9.91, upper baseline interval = 10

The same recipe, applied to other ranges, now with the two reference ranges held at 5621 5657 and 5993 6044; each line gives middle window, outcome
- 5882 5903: 3.3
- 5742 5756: -0.5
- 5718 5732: -0.9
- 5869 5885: 0.3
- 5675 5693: -0.8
